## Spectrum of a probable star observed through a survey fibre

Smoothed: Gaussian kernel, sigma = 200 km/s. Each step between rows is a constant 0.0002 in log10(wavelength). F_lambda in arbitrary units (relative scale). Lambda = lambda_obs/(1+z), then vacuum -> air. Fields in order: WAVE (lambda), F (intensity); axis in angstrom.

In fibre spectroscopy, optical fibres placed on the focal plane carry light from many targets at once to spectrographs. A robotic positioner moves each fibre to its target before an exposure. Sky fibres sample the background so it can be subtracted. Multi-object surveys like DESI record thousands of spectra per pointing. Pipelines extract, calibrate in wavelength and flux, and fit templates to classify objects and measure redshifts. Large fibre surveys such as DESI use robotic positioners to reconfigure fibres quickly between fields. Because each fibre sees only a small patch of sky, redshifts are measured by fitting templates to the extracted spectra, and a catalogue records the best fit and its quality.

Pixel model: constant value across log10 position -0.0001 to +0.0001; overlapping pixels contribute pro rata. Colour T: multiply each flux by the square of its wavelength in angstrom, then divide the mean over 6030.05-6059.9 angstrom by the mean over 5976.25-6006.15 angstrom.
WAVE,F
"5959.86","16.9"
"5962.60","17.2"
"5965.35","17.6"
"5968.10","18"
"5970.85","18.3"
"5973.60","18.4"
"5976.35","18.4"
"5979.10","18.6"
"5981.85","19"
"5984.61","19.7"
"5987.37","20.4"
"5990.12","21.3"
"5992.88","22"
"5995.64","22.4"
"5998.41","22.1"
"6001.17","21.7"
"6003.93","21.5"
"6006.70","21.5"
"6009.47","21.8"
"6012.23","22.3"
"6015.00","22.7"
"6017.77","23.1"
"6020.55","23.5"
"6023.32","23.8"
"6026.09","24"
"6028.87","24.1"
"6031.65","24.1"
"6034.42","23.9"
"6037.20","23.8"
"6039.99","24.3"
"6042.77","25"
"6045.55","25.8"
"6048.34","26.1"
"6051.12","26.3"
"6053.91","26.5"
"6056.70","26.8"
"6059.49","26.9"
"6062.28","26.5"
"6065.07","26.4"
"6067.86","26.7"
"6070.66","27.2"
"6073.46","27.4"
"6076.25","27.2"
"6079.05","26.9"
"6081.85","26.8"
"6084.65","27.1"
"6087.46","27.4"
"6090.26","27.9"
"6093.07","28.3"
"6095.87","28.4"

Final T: 1.24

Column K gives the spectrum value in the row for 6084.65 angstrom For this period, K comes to 27.1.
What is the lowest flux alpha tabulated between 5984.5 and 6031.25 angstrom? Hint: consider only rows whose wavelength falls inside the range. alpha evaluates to 19.7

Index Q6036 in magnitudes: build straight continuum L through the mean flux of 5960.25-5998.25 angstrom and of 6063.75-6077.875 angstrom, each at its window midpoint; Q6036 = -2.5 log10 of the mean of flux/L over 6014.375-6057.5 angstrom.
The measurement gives -0.024 mag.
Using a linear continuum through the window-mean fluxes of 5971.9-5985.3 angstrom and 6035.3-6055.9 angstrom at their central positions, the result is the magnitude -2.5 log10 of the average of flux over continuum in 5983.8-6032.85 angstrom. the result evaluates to -0.03 mag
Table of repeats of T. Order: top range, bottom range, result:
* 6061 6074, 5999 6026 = 1.21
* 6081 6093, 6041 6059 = 1.06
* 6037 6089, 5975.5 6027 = 1.25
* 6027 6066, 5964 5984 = 1.42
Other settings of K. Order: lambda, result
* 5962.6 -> 17.2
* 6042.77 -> 25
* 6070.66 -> 27.2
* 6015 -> 22.7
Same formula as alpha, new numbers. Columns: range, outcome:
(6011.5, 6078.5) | 22.3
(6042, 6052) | 25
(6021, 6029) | 23.8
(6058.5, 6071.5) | 26.4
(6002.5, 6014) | 21.5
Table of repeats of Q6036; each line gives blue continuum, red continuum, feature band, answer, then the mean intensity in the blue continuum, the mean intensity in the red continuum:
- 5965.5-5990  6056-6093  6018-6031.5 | -0.04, 18.9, 27.1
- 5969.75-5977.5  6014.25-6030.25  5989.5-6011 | -0.03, 18.4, 23.6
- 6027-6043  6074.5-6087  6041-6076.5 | -0.04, 24.1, 27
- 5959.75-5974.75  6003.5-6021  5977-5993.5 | -0.02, 17.8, 22.3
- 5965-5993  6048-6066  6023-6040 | 0.01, 19.2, 26.5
